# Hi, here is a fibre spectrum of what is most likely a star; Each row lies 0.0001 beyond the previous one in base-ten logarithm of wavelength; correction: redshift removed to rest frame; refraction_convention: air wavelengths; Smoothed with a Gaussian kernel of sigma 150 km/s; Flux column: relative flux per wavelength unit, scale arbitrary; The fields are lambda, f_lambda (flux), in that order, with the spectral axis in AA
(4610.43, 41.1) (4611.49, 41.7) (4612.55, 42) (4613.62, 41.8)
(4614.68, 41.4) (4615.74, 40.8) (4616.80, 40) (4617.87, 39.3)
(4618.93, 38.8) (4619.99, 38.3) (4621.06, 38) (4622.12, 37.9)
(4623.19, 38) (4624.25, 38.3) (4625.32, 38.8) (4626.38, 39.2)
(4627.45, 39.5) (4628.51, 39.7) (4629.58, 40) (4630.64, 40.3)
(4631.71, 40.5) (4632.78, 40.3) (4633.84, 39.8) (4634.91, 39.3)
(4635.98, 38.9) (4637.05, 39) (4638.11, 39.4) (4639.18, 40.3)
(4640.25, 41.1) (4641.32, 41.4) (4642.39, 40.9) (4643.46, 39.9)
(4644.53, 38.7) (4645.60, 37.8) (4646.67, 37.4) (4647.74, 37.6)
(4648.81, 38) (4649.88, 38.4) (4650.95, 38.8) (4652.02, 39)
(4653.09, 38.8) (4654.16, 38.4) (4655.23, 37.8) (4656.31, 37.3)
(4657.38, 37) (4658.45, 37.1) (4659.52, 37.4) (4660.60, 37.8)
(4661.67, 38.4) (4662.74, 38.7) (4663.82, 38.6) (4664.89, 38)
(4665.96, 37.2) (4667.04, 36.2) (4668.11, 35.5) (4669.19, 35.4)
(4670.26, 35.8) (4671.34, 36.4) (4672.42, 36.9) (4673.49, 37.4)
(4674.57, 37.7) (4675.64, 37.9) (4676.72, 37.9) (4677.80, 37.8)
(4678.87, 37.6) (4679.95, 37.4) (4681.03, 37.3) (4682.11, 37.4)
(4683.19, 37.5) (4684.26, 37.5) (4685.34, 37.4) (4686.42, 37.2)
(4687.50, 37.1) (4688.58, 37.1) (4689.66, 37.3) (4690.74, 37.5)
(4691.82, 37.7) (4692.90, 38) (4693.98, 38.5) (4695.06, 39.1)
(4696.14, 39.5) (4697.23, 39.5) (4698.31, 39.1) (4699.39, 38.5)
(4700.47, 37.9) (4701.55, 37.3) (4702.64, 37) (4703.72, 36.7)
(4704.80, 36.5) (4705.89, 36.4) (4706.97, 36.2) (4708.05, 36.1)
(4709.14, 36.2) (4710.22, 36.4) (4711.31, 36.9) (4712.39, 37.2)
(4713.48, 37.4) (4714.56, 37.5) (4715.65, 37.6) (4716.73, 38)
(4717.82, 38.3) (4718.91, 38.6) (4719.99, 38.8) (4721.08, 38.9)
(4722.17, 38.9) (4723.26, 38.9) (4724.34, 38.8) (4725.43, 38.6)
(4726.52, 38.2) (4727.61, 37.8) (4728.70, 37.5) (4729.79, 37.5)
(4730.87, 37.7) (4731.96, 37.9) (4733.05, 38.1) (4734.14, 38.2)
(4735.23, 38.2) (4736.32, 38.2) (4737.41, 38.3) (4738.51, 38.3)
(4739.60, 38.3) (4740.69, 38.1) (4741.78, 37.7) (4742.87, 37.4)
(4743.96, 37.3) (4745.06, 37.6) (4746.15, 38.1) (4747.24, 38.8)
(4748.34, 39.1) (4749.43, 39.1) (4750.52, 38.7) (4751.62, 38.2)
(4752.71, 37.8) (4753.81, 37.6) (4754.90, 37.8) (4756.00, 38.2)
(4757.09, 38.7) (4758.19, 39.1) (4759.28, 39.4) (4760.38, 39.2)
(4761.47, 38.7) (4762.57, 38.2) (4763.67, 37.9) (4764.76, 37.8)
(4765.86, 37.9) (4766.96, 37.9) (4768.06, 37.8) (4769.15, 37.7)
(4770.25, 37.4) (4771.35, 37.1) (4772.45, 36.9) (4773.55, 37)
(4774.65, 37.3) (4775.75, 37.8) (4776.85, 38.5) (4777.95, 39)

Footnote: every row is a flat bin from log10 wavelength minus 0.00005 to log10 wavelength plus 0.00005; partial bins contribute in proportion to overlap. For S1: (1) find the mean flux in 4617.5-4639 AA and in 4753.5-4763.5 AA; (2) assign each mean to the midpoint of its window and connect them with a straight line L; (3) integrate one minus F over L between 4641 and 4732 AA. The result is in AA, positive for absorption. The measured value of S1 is 2.7 AA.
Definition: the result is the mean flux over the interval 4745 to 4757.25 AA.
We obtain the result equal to 38.3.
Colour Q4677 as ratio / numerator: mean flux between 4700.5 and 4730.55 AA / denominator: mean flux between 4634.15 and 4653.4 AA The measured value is 1.0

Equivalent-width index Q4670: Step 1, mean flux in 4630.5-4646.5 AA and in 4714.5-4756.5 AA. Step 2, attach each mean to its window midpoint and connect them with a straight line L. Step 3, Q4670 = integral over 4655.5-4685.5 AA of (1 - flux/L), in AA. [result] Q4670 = 1.5 AA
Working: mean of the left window 39.8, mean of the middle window 37.3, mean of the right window 38.2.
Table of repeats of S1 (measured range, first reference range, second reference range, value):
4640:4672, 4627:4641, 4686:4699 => 1.0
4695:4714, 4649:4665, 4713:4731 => 0.4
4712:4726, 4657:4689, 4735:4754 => -0.2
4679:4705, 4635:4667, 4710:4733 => 0.3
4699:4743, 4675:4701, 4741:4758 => 0.4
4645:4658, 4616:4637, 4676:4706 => 0.2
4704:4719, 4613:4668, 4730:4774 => 0.5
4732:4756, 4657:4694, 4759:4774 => -0.2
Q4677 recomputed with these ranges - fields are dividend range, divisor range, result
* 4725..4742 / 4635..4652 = 0.97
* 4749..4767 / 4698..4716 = 1.03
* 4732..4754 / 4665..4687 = 1.03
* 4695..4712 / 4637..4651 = 0.95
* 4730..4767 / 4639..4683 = 1.01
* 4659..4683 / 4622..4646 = 0.94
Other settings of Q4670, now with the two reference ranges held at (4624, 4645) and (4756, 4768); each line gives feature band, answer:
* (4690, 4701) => 0.2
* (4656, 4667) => 0.5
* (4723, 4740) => 0.3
